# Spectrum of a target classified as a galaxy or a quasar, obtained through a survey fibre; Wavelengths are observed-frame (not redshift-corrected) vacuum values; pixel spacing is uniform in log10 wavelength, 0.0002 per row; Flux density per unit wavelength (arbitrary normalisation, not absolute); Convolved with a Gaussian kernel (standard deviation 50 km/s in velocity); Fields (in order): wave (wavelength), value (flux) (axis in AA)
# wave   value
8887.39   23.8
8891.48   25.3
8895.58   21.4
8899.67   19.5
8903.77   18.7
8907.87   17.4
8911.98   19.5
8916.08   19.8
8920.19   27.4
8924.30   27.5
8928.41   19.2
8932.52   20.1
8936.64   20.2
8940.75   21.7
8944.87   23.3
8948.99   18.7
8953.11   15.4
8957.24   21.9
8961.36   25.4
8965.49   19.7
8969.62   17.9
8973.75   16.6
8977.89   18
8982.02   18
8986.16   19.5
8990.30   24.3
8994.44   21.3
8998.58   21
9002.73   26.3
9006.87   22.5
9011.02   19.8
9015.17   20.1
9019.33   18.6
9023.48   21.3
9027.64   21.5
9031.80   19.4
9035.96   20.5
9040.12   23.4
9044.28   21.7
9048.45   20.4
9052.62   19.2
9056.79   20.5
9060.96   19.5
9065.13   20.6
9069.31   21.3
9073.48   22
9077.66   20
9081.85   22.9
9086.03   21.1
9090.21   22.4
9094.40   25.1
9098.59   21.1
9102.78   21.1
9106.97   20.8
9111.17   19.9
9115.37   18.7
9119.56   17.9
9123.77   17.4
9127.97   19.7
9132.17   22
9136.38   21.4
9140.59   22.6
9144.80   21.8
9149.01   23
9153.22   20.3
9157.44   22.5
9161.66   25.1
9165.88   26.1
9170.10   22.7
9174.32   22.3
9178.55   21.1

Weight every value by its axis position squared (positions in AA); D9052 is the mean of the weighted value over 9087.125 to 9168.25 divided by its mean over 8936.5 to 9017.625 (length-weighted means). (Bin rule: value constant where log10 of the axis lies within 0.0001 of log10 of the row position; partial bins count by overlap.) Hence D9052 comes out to 1.08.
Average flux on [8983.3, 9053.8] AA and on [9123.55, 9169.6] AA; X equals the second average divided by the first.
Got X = 1.0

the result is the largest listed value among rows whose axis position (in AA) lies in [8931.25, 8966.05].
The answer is 25.4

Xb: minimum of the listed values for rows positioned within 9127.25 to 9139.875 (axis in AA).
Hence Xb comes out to 19.7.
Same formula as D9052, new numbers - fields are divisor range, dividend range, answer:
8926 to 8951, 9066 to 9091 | 1.08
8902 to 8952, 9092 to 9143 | 1.02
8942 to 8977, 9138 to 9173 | 1.21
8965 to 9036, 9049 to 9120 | 1.05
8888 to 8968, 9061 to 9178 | 1.06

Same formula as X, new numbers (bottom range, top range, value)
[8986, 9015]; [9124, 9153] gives 0.97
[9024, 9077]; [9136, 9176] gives 1.10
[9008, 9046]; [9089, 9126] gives 0.99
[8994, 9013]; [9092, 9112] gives 0.97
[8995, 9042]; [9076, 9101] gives 1.04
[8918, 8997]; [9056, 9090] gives 1.01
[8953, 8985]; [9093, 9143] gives 1.06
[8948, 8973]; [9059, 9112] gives 1.09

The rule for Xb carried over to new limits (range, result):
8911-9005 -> 15.4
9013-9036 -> 18.6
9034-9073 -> 19.2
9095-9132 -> 17.4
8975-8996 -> 18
